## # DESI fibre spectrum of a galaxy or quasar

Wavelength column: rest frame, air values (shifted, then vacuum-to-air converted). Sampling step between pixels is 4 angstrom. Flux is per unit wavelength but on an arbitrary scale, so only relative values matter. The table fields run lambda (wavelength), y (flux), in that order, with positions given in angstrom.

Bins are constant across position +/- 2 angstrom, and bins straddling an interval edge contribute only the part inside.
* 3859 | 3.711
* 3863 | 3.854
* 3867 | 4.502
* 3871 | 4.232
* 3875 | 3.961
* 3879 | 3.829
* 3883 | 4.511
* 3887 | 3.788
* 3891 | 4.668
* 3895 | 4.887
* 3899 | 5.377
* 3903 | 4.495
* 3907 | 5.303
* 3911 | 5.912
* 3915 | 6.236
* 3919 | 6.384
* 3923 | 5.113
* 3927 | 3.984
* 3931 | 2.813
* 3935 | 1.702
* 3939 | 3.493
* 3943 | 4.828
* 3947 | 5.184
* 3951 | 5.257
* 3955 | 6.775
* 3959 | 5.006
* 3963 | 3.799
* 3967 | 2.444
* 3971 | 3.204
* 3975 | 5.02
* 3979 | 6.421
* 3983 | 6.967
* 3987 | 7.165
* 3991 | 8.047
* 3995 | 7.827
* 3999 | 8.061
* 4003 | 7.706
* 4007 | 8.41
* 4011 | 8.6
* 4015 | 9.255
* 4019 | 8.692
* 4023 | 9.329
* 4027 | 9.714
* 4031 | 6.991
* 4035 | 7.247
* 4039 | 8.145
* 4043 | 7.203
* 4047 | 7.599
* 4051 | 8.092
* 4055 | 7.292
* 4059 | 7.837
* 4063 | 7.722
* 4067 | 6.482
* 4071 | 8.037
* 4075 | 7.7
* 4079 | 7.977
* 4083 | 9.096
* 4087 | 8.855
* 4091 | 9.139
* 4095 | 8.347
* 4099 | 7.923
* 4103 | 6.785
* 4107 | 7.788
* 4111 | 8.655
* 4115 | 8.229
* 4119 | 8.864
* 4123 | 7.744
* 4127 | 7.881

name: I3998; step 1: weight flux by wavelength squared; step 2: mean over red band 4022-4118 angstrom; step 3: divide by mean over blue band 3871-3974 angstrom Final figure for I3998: 1.91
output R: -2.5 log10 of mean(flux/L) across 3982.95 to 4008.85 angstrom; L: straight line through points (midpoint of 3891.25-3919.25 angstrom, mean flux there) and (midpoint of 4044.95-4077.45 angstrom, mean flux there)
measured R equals -0.17 mag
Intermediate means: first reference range 5.41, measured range 7.79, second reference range 7.6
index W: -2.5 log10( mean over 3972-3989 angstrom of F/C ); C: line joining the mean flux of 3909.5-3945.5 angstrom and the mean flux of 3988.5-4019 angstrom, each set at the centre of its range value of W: 0.15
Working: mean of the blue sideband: 4.49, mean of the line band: 6.21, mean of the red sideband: 8.28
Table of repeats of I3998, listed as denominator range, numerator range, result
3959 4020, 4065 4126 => 1.27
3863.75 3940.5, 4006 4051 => 1.97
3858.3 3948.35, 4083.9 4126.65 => 2.04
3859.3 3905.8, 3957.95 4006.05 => 1.46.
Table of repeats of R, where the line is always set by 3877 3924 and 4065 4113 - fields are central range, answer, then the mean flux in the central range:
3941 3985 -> 0.207 mag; 4.99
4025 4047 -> -0.091 mag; 7.84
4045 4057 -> -0.030 mag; 7.66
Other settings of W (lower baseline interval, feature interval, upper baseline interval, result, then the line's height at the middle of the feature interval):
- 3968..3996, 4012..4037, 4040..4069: -0.23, 6.95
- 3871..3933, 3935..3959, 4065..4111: 0.16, 5.53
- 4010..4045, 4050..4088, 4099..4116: 0.03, 8.09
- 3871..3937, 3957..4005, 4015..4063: 0.11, 6.55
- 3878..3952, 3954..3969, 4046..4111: 0.26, 5.57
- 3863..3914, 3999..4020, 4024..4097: -0.21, 6.99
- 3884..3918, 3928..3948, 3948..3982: 0.36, 4.94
